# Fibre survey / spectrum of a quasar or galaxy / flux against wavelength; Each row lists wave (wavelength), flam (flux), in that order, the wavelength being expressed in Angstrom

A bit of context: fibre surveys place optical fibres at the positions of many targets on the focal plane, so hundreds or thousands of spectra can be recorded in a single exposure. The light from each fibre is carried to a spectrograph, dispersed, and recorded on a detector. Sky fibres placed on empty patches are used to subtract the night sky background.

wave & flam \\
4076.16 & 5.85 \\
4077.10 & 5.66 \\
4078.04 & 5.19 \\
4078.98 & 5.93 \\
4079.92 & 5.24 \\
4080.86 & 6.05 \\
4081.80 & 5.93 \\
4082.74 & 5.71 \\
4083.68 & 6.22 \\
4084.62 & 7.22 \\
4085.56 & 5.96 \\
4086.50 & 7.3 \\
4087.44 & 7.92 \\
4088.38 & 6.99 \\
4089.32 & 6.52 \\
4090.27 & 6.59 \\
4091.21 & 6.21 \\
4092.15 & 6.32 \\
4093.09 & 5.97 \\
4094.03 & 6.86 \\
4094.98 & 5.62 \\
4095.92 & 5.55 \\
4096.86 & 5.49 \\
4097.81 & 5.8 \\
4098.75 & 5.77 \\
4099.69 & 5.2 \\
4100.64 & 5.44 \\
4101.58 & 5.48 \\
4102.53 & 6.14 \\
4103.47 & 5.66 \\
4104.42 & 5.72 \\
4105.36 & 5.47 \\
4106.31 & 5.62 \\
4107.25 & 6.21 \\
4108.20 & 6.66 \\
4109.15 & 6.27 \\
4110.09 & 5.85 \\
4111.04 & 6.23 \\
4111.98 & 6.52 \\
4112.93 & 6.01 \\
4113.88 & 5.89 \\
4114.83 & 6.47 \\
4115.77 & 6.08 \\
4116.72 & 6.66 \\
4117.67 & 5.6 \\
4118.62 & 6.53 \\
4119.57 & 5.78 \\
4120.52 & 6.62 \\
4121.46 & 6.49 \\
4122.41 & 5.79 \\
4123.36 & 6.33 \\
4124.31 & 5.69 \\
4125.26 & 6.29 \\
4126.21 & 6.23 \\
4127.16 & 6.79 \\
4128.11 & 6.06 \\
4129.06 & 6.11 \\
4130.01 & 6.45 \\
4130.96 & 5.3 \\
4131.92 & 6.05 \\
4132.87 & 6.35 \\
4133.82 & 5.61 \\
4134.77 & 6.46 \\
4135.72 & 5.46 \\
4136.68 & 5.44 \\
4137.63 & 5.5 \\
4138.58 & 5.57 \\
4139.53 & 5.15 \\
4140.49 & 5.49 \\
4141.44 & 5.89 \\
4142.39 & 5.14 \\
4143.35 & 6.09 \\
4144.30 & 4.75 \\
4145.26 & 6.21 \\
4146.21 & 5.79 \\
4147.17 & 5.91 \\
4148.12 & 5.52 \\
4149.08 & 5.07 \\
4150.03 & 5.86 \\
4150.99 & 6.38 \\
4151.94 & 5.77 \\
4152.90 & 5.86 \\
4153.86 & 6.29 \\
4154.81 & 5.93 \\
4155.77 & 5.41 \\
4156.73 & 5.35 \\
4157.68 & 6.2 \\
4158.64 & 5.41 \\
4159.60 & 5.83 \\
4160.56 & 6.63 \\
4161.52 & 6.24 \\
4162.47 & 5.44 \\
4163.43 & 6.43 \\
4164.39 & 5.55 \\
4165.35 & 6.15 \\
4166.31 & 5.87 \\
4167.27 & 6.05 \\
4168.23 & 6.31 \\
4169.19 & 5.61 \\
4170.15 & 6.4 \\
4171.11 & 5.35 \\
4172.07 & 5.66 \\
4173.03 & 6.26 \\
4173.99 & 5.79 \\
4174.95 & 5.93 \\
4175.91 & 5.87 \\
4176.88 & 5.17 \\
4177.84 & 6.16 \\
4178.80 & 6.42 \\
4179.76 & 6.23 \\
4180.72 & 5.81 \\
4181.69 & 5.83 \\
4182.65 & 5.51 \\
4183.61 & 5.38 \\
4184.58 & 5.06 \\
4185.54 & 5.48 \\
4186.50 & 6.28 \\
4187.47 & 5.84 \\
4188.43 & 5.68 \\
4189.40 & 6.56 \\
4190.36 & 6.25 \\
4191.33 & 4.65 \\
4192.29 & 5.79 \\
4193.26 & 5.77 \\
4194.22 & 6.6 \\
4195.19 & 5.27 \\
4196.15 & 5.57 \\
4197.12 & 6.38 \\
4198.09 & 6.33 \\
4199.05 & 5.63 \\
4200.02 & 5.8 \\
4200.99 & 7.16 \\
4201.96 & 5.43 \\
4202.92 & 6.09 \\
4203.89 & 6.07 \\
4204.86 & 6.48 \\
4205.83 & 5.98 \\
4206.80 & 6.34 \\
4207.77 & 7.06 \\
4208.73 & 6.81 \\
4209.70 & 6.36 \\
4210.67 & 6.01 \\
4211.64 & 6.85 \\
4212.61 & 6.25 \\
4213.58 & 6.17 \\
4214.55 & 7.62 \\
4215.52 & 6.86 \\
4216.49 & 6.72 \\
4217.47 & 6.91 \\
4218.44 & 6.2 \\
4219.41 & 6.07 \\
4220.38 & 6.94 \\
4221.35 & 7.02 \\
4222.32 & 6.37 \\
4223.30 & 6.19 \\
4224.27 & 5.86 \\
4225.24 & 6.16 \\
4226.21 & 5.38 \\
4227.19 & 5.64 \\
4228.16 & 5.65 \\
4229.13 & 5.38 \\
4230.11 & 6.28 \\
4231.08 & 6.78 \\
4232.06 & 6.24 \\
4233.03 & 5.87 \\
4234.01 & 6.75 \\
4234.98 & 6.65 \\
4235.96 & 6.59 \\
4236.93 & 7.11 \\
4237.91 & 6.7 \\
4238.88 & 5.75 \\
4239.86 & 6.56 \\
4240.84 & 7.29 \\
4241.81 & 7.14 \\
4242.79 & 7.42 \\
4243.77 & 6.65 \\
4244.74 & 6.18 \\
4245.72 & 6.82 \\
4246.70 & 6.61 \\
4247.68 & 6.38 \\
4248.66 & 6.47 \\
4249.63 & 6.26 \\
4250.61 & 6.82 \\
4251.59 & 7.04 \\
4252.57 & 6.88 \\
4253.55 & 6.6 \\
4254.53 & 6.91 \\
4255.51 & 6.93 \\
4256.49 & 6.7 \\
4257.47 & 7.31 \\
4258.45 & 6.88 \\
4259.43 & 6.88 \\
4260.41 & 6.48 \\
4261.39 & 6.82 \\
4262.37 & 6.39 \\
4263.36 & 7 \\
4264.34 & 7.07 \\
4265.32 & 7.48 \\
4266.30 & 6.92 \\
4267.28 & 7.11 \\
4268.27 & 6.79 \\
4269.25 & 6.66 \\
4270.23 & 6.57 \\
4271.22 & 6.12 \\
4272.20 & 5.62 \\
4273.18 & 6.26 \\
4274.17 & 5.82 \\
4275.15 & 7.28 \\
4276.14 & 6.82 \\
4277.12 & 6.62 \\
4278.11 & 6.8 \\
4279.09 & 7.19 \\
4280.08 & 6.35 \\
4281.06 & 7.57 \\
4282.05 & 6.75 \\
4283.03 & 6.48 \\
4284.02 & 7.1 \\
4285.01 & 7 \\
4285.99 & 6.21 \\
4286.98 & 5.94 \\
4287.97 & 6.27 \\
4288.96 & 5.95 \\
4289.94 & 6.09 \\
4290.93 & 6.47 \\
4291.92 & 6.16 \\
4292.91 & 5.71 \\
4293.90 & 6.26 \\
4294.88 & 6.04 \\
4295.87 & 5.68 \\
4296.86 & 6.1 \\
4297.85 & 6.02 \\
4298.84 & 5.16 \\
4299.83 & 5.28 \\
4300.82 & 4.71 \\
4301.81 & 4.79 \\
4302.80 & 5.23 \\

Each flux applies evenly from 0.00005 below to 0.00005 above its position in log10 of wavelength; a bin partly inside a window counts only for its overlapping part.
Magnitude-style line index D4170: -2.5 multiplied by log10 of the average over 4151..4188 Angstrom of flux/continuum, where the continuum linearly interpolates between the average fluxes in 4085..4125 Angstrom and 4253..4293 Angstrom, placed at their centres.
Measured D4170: 0.08 mag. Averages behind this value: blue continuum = 6.13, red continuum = 6.64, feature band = 5.87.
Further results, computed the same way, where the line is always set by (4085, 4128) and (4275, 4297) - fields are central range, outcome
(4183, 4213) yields 0.05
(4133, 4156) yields 0.09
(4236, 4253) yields -0.05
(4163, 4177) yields 0.06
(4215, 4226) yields -0.02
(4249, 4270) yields -0.07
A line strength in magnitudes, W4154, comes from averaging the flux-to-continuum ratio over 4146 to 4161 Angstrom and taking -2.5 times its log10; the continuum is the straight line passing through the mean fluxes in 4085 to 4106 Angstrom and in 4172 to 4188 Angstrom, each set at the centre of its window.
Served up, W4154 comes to 0.01 mag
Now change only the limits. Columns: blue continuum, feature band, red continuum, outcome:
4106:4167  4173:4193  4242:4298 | 0.069 mag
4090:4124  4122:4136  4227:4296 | 0.004 mag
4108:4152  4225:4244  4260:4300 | -0.016 mag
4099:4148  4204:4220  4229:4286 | -0.017 mag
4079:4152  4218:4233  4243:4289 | 0.063 mag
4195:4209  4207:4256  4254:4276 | -0.015 mag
